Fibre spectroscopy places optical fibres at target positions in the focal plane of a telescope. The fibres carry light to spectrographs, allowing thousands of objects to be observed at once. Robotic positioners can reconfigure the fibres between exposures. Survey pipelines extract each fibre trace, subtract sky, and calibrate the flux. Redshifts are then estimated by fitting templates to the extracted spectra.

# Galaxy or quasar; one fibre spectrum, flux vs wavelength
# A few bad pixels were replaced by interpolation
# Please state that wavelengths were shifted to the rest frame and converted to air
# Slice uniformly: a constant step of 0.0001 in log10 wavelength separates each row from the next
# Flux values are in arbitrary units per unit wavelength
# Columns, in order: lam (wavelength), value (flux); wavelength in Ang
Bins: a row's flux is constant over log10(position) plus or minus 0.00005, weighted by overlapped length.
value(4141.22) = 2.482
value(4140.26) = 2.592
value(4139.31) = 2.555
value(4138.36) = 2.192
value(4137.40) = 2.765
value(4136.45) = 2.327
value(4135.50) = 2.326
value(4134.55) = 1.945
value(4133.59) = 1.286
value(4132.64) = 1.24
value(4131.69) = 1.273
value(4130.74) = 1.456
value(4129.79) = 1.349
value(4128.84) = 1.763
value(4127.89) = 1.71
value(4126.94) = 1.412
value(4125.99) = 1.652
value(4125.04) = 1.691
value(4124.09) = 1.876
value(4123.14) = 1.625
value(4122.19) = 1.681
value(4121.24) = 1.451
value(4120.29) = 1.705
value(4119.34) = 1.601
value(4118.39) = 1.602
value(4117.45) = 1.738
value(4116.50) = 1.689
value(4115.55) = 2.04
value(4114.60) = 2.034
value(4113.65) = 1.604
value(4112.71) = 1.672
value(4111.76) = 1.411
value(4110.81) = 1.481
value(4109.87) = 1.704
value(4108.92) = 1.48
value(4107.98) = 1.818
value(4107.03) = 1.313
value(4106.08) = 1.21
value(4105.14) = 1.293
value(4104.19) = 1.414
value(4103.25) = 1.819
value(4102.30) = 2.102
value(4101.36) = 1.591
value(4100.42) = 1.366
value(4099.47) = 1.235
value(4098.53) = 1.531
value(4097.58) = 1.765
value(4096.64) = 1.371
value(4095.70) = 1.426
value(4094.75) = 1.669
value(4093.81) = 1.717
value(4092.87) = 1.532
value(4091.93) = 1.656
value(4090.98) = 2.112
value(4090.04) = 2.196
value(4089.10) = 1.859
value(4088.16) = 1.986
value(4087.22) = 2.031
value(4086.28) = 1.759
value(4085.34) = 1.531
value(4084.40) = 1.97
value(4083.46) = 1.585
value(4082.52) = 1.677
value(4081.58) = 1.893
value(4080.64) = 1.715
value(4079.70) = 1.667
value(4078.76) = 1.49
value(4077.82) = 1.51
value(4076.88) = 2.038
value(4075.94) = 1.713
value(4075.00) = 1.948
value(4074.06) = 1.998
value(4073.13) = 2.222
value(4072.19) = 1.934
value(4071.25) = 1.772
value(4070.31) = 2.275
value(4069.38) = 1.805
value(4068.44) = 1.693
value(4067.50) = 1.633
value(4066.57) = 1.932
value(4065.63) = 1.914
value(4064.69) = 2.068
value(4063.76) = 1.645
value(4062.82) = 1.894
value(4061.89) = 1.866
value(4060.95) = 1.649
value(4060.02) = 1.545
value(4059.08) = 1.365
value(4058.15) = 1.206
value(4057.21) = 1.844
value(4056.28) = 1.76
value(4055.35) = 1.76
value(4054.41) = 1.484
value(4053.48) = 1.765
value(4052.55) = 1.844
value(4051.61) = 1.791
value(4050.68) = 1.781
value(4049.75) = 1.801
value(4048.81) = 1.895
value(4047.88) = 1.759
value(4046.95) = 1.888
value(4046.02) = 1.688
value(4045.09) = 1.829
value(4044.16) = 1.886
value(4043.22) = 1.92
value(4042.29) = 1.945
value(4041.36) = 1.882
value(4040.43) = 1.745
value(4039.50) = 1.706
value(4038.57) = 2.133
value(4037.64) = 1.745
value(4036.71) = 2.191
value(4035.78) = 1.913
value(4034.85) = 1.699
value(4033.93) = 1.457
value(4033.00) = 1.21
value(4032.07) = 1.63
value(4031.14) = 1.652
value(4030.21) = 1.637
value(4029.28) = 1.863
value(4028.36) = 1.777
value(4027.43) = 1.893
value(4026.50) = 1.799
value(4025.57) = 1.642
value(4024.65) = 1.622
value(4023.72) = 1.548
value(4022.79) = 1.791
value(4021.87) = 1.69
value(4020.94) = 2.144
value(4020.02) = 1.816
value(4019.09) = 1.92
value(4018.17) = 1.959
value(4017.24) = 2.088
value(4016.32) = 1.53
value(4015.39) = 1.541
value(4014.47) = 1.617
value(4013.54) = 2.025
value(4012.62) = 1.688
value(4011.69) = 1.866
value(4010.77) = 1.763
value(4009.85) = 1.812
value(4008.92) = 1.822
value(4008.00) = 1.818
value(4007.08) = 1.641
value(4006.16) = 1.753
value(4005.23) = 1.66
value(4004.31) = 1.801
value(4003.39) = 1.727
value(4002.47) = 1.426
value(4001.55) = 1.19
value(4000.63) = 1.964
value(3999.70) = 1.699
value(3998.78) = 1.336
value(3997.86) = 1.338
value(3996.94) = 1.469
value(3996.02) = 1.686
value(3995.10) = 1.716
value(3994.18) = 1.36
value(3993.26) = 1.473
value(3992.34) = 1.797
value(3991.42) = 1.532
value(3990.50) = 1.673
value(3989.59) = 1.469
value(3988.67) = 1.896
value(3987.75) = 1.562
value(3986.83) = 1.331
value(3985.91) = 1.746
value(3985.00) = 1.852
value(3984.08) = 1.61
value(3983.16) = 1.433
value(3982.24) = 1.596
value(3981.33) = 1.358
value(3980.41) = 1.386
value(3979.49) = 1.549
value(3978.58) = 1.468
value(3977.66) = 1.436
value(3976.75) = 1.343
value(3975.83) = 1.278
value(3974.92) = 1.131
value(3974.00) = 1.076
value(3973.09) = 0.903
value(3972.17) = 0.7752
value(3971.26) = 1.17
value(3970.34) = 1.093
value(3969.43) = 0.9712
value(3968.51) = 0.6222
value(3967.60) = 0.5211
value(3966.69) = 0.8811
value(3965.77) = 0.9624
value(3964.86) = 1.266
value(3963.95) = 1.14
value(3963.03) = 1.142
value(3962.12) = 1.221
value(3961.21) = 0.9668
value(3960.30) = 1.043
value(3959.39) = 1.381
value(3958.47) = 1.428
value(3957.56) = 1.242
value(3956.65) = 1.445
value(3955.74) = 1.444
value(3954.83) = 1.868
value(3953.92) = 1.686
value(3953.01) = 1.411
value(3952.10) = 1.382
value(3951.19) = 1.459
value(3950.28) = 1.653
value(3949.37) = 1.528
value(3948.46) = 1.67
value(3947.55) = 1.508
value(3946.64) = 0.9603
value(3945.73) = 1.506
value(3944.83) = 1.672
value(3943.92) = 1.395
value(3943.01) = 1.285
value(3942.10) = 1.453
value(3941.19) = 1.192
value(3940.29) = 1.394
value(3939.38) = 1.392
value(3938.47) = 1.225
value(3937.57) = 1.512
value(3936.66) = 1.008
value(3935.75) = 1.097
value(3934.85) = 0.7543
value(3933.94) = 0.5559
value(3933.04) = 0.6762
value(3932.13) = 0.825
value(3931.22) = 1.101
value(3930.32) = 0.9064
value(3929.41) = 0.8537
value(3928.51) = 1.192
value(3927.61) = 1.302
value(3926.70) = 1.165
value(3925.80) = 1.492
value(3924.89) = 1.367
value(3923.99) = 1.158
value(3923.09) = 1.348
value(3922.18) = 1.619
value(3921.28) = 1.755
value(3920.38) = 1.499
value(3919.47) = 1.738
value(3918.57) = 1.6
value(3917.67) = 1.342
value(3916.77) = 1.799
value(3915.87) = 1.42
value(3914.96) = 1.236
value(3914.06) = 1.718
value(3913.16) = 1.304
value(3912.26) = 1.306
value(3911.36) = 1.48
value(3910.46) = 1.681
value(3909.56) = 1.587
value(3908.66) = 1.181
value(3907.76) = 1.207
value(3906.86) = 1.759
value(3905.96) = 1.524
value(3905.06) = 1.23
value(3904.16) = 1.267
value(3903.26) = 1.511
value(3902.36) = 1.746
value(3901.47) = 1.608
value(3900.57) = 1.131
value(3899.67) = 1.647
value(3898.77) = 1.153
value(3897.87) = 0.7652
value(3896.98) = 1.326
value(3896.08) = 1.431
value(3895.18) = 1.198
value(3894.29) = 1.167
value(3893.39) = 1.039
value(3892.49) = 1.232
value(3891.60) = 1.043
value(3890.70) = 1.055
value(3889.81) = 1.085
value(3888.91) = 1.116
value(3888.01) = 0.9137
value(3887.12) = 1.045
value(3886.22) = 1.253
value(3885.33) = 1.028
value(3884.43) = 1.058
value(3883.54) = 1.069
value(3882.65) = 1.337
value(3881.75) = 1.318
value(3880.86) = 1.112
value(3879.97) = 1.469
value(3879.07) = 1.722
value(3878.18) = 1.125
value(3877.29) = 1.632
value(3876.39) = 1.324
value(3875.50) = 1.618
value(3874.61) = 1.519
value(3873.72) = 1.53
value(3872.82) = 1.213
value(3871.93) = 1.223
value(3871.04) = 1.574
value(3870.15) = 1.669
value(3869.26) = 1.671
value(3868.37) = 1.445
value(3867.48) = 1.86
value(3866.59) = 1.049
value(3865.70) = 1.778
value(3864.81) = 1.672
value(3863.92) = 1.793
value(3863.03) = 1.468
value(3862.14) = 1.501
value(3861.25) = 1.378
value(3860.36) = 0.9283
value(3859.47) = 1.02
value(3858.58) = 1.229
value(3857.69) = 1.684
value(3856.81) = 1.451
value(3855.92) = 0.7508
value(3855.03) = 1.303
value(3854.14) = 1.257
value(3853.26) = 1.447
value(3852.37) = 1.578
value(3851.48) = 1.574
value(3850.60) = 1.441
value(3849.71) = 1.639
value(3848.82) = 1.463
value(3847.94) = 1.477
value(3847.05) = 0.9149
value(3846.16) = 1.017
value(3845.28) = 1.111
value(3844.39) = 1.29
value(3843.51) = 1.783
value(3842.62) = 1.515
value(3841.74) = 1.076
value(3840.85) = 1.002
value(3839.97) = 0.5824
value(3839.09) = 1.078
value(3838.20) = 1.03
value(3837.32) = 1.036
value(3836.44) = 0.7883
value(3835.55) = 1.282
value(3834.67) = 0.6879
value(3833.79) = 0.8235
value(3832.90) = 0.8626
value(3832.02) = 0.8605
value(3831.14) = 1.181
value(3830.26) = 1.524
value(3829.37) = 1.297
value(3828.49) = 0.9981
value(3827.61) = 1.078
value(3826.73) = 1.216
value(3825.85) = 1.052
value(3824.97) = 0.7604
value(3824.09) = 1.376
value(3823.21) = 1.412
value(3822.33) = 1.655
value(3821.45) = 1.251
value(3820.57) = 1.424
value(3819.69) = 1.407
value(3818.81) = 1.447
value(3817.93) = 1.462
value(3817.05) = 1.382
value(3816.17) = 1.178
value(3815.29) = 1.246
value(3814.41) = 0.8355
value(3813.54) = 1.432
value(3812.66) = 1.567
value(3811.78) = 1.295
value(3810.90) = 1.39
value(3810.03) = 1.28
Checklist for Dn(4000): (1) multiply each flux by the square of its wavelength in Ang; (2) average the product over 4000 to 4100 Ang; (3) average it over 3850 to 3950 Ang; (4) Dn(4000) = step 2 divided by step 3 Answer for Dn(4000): 1.42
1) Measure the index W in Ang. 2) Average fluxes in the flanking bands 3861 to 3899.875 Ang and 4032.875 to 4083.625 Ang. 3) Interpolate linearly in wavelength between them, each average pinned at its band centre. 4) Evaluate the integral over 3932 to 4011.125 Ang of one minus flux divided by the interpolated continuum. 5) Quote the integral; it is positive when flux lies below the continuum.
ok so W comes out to 9.60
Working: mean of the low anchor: 1.33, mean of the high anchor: 1.79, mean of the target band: 1.38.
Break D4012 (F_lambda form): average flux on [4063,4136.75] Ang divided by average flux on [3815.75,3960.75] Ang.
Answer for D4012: 1.3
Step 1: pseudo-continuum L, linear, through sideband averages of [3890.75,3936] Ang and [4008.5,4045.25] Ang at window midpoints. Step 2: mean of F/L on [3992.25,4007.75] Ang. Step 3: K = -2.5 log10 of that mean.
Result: 0.05 mag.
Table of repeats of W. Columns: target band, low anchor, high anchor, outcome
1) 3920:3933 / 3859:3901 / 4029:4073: 1.81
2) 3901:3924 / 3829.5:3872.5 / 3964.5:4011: -2.35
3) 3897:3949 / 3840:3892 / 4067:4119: 3.54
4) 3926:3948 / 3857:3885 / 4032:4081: 5.42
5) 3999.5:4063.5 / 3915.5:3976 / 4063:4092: -4.42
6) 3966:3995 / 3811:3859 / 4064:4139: 3.32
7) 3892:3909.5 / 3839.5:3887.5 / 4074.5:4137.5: 0.94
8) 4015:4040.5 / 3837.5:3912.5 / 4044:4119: -2.22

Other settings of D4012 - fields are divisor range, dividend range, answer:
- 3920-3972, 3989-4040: 1.38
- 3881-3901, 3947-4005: 1.20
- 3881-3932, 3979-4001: 1.20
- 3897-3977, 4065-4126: 1.33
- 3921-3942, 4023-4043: 1.50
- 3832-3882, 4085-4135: 1.24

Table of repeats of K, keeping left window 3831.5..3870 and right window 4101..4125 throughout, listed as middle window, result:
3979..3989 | -0.079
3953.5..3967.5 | 0.139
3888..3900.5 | 0.150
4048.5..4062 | -0.083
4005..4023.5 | -0.194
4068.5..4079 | -0.188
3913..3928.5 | -0.067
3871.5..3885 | -0.030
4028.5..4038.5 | -0.128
